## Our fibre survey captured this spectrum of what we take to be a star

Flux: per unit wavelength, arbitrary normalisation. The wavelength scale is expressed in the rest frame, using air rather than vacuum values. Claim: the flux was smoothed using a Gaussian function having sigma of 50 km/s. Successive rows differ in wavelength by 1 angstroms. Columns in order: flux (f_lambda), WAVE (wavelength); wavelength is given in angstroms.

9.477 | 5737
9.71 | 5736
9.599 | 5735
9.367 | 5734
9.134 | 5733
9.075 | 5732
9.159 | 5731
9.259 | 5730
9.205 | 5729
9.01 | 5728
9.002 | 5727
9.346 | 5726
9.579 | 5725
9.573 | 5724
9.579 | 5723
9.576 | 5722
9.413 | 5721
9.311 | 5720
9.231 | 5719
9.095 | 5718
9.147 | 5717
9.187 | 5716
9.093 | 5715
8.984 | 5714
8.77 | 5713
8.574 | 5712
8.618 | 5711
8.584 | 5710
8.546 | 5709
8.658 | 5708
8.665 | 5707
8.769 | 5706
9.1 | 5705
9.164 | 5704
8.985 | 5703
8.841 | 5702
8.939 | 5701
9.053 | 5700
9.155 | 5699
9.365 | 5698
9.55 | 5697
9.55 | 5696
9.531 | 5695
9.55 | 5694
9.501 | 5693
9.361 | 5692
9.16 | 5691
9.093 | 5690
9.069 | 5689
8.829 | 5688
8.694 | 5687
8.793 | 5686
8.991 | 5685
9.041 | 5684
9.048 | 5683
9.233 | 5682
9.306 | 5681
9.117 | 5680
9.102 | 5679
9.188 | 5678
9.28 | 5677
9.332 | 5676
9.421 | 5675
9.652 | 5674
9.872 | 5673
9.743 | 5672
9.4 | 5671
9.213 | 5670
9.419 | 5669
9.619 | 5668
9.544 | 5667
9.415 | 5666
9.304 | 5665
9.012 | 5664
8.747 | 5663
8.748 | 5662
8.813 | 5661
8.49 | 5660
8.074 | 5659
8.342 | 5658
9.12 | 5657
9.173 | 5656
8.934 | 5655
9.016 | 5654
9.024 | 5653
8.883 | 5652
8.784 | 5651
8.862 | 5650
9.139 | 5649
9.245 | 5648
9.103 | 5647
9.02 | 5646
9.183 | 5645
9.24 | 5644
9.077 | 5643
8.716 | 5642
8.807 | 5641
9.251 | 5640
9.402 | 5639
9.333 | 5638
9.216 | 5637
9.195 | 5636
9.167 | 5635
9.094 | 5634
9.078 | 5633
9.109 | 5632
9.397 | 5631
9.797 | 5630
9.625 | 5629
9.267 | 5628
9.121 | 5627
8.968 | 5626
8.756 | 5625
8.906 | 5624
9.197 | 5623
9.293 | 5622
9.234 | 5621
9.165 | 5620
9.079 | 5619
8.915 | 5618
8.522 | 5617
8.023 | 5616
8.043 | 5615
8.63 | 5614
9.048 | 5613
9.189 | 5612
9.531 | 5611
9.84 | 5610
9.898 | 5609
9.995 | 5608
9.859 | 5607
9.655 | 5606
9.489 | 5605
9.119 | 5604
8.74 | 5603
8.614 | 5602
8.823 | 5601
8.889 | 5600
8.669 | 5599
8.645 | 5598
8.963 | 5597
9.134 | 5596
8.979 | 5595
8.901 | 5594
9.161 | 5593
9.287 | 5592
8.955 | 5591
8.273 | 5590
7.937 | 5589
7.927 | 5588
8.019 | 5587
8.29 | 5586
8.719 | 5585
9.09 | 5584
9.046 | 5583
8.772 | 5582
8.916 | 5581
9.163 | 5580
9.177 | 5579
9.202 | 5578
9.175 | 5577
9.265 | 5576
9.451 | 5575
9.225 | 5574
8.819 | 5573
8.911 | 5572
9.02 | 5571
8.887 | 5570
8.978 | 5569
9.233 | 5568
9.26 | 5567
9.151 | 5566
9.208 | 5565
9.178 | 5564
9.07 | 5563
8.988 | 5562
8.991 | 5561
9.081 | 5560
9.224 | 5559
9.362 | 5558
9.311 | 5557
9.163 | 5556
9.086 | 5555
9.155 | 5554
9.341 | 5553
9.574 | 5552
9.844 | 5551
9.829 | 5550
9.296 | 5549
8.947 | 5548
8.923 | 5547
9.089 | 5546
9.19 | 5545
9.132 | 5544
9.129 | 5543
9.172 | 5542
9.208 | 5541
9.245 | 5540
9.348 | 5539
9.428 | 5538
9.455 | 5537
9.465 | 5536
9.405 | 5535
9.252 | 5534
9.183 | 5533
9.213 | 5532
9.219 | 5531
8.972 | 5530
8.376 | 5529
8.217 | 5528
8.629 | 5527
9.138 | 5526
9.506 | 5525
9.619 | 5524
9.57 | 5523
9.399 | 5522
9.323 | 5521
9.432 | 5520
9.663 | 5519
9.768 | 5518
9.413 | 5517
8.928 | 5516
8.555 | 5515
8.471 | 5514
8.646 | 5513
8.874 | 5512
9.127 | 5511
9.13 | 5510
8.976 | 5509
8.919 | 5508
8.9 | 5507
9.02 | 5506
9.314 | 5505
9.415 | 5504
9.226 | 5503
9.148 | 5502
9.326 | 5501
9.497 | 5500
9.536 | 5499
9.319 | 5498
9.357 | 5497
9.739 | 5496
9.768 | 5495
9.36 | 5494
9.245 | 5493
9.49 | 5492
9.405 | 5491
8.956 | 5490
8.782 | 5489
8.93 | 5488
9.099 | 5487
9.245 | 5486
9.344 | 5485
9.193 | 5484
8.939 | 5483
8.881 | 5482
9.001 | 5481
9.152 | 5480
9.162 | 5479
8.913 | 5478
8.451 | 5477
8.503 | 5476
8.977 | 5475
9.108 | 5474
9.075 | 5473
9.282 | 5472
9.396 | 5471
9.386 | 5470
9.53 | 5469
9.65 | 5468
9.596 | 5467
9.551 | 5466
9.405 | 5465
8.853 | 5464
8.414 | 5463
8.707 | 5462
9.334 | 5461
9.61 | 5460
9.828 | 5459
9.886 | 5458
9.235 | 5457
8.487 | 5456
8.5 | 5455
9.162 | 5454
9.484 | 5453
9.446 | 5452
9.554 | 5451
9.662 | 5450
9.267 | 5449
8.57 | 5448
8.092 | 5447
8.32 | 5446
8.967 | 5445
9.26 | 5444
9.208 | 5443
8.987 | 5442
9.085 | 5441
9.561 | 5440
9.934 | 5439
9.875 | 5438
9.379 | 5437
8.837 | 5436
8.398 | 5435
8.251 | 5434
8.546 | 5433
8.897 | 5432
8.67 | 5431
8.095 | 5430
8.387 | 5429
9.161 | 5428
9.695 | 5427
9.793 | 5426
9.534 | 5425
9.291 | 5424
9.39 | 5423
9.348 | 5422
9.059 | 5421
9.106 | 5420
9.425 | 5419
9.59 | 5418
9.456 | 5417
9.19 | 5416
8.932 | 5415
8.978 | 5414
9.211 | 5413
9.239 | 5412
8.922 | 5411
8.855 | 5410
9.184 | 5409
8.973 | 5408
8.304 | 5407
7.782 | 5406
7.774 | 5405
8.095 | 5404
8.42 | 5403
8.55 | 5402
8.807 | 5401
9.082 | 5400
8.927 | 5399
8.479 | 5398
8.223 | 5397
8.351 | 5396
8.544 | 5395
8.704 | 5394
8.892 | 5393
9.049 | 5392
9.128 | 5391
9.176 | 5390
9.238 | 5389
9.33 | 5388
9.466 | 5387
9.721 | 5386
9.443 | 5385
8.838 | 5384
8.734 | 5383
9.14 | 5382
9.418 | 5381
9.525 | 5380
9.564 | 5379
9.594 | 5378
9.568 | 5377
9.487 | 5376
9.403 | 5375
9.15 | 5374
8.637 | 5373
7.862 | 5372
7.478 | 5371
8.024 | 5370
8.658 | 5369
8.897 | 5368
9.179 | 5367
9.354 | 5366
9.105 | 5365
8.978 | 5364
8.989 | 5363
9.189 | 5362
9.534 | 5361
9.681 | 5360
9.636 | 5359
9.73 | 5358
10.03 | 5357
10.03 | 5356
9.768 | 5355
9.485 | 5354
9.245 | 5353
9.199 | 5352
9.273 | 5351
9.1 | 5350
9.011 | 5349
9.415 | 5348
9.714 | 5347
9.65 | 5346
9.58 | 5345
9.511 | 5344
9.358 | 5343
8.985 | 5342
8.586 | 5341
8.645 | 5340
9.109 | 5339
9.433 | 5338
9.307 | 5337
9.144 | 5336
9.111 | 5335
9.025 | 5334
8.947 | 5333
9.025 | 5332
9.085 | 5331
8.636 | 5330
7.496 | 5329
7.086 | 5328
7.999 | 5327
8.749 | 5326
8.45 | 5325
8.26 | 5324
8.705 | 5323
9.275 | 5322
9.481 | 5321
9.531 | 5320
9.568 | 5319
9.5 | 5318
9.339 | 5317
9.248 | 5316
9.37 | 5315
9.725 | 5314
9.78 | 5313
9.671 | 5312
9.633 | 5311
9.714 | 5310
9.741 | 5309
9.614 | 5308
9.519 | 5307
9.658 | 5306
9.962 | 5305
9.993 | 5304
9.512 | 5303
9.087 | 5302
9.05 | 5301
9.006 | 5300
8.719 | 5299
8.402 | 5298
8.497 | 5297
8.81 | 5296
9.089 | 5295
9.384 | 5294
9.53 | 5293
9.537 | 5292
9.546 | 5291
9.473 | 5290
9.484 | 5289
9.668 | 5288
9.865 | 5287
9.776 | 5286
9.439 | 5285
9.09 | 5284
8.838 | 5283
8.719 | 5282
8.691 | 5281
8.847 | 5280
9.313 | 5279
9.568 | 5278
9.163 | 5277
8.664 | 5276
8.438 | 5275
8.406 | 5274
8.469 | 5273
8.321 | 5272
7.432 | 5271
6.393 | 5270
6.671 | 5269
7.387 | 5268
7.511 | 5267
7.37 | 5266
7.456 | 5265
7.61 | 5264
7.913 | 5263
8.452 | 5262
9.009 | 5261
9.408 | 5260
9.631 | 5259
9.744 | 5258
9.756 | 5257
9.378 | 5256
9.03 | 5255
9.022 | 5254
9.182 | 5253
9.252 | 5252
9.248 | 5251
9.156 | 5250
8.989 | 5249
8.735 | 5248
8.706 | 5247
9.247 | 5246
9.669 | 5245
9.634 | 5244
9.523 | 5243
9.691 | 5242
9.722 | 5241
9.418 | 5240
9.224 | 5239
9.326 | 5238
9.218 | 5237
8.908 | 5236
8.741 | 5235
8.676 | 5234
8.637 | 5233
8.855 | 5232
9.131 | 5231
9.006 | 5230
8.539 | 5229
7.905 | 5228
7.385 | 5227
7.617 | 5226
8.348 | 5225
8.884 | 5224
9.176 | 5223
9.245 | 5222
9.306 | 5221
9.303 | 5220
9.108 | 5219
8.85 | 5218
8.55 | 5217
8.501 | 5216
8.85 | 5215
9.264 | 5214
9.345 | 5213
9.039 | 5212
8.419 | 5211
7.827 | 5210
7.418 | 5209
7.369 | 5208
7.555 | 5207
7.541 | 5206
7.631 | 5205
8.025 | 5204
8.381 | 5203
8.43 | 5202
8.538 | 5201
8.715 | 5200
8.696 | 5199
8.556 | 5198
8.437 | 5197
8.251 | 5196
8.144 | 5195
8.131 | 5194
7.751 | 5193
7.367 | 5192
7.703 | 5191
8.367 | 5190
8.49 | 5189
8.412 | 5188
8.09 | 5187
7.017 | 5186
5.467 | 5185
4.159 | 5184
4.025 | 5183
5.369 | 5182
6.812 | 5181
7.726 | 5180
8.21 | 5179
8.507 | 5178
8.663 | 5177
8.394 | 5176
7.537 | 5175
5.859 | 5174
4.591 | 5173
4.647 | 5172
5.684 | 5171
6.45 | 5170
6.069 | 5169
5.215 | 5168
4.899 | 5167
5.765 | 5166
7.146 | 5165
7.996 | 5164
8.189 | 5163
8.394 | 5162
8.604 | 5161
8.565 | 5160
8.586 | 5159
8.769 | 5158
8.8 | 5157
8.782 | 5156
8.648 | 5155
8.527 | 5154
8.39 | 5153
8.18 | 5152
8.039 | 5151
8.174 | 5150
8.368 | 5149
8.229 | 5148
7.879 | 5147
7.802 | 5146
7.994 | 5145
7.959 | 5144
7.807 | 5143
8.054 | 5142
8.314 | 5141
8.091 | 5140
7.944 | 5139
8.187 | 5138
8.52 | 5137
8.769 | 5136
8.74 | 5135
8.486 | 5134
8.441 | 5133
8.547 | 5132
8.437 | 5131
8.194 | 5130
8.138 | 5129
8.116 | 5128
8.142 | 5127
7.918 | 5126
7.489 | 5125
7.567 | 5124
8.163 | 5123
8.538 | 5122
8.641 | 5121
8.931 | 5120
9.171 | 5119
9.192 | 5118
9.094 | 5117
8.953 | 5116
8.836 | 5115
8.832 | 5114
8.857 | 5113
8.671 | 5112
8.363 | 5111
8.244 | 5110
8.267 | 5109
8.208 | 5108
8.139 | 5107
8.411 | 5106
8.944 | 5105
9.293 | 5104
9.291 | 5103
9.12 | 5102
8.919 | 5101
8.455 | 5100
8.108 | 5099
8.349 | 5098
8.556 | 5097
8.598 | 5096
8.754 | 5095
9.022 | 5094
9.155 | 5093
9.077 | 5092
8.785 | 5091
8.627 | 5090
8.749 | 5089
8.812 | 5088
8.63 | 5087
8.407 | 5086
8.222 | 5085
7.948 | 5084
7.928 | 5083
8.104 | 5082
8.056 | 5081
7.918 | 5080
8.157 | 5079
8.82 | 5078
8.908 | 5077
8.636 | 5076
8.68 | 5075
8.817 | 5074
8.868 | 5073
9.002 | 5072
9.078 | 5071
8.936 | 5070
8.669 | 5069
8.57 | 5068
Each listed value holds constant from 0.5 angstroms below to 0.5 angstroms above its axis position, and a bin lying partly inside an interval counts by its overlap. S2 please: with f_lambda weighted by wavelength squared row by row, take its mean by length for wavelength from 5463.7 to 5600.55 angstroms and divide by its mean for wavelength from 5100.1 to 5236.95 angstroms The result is 1.3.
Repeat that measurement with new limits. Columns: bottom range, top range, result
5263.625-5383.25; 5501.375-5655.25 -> 1.11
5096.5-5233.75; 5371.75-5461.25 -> 1.23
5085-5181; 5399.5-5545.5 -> 1.27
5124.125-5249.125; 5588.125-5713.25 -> 1.33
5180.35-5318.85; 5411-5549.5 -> 1.15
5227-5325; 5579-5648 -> 1.13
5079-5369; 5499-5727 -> 1.23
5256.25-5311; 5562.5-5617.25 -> 1.13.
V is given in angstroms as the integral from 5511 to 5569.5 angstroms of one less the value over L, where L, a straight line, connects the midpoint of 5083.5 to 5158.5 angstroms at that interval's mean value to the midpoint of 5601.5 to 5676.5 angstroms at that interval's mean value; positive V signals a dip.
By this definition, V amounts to -1.1 angstroms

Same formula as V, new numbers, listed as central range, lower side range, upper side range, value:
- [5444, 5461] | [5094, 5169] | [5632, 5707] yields -0.7 angstroms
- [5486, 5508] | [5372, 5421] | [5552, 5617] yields -0.7 angstroms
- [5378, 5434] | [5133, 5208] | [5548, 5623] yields -3.5 angstroms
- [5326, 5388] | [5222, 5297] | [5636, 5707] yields -1.4 angstroms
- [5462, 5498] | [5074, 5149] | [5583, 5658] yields -1.2 angstroms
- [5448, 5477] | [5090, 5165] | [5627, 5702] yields -1.1 angstroms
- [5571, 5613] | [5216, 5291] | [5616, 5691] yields 0.2 angstroms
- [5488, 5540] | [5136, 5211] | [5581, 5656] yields -3.1 angstroms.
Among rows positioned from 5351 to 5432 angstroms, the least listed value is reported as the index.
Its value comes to 7.478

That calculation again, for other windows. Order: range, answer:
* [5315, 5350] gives 7.086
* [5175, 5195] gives 4.025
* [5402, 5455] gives 7.774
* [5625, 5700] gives 8.074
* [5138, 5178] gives 4.591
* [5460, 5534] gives 8.217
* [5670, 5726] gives 8.546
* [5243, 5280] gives 6.393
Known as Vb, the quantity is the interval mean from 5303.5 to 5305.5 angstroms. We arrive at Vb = 9.98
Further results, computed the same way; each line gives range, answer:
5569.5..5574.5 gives 8.97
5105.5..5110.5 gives 8.25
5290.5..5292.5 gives 9.54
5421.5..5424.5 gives 9.34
